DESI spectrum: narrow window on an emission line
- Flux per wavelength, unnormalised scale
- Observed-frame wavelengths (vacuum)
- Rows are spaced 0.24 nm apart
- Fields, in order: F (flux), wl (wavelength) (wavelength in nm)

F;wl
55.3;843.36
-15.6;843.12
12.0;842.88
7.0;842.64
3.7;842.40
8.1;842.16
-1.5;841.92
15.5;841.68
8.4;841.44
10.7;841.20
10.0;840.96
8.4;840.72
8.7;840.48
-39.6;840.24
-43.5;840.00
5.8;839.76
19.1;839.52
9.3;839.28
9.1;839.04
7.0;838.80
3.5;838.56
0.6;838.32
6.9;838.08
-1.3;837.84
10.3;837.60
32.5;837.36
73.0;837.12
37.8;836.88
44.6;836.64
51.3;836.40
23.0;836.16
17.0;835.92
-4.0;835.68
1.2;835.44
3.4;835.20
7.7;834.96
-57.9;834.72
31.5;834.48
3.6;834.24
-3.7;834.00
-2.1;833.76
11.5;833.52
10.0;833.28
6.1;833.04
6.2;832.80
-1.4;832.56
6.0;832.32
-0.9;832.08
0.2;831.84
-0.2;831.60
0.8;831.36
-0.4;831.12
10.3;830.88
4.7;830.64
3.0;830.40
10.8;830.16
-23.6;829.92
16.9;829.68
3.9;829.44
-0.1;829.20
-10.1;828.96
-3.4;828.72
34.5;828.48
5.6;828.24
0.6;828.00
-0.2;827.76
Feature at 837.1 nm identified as [O II] 3727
